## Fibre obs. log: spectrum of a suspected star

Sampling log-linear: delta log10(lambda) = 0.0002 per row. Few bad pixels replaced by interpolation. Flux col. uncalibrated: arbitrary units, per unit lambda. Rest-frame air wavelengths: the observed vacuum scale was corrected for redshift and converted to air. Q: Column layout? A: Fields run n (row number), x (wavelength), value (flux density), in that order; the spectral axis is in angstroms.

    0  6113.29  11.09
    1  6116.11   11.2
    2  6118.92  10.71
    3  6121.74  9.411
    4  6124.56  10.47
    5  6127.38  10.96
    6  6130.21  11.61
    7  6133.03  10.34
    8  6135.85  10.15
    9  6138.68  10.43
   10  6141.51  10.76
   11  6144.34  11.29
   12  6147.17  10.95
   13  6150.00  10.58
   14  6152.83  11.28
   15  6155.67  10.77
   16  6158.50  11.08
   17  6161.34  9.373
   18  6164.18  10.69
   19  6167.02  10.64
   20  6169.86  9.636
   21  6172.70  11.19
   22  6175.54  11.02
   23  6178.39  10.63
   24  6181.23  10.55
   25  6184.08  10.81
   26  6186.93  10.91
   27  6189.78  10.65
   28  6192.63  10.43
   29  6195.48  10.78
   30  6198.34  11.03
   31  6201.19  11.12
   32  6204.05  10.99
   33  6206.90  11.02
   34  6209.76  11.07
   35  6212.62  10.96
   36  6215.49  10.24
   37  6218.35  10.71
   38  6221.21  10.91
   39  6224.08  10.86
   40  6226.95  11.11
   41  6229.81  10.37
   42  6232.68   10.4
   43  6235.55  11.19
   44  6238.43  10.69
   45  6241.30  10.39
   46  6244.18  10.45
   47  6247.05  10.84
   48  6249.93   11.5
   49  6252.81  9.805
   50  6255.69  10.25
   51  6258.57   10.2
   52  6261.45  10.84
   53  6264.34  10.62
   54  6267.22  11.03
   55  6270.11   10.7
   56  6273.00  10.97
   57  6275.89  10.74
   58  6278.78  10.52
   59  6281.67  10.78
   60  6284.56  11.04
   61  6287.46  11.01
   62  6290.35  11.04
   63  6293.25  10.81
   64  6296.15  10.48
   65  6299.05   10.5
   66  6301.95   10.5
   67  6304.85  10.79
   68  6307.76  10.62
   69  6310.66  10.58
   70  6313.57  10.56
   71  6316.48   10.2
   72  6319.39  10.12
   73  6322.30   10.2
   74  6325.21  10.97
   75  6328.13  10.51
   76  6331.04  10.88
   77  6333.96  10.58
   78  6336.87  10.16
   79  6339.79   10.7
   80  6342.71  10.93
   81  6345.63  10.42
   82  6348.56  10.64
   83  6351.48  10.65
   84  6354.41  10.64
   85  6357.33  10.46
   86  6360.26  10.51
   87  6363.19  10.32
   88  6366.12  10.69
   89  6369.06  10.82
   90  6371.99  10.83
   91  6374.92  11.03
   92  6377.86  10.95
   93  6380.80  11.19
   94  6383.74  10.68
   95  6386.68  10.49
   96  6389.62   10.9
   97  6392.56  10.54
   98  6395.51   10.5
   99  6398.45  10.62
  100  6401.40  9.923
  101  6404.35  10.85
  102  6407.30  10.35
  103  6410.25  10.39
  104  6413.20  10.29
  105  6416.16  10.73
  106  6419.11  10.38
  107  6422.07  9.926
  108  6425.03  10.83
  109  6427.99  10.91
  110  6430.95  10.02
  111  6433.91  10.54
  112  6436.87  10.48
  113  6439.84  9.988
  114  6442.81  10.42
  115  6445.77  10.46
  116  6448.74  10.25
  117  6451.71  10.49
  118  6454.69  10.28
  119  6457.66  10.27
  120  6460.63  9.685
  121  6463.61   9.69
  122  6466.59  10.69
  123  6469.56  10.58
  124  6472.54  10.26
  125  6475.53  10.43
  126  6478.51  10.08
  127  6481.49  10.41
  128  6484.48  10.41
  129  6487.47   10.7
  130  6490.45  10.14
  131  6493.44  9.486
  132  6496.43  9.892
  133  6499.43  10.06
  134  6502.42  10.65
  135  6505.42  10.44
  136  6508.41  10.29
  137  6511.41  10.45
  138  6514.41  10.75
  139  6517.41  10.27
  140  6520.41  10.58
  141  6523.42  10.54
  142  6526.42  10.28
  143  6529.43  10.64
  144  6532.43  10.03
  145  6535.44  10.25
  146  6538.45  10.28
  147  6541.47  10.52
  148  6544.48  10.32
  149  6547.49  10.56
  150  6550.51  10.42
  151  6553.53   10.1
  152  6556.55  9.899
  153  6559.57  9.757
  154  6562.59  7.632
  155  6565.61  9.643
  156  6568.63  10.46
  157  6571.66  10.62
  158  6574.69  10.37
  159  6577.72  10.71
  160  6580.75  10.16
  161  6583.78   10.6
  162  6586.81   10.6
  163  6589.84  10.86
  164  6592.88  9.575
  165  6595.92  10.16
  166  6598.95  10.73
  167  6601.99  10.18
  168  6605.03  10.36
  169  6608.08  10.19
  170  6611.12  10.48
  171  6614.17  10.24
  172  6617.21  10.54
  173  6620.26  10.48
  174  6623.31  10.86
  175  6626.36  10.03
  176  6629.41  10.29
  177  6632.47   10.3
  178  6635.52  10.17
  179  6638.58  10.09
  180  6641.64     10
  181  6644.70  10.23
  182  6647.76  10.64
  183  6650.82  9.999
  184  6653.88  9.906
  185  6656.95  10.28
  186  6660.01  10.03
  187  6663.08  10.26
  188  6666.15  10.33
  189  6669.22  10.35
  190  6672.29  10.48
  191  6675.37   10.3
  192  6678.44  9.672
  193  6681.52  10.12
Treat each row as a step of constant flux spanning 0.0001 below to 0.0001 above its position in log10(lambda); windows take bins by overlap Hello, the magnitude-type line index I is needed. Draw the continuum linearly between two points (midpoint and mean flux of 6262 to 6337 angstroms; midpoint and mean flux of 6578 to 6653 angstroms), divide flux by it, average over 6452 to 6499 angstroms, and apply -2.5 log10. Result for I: 0.03 mag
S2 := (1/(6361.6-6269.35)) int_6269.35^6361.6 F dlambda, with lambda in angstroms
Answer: 10.6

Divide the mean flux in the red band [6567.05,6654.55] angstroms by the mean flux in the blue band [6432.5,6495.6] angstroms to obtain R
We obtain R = 1.0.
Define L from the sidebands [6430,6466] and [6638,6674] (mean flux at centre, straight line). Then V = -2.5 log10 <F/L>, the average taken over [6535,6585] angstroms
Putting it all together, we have 0.01 mag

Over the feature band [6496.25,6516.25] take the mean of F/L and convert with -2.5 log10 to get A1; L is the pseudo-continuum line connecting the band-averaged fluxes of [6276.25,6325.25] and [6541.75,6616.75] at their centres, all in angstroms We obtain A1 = -0.01 mag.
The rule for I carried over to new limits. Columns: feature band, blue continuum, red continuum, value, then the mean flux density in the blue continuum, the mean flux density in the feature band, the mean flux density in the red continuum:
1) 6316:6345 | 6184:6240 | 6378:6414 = 0.01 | 10.8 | 10.5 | 10.6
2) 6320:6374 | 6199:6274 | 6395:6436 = 0.00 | 10.7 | 10.6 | 10.4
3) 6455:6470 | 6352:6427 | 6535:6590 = 0.03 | 10.6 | 10.2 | 10.2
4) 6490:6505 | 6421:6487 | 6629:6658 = 0.02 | 10.3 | 10.1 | 10.2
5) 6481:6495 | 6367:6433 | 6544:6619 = 0.02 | 10.6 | 10.2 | 10.2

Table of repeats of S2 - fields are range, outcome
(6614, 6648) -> 10.3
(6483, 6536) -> 10.3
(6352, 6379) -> 10.7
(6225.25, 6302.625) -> 10.7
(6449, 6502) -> 10.2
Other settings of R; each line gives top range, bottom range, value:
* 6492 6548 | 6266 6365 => 0.97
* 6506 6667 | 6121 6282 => 0.96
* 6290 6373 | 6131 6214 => 0.99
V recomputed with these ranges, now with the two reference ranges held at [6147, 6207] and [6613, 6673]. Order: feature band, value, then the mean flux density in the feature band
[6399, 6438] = 0.01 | 10.4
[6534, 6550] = 0.00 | 10.4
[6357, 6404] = -0.01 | 10.7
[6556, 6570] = 0.10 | 9.45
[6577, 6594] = -0.01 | 10.4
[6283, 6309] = -0.01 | 10.8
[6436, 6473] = 0.02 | 10.3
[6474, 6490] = 0.00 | 10.4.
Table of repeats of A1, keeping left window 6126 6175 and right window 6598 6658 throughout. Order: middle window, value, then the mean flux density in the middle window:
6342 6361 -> -0.01 mag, 10.6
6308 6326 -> 0.01 mag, 10.4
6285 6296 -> -0.03 mag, 10.9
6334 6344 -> -0.01 mag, 10.6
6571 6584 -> -0.01 mag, 10.5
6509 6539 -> 0.00 mag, 10.4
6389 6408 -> 0.00 mag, 10.5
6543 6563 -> 0.05 mag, 9.93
